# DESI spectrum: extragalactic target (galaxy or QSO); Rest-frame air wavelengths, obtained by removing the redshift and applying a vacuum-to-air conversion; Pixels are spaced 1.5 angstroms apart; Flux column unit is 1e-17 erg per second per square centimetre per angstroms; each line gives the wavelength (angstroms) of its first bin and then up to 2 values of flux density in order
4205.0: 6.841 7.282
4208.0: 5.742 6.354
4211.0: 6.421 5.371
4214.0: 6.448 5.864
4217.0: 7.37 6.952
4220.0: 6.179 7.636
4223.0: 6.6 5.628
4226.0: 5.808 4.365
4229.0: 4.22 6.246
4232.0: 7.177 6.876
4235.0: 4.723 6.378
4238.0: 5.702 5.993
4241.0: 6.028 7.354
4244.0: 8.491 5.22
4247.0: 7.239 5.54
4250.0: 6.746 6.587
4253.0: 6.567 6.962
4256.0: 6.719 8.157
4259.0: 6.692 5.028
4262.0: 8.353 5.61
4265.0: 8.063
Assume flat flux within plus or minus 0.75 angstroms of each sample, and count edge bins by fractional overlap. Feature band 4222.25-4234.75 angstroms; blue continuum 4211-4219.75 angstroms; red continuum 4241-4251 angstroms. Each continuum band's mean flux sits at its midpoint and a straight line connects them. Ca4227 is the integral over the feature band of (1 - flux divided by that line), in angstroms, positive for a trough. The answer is 1.4 angstroms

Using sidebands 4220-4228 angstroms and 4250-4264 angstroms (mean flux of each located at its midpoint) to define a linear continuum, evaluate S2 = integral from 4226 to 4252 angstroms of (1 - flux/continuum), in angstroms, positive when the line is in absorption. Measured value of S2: 1.0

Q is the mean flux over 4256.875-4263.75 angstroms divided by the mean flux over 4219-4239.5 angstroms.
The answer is 1.1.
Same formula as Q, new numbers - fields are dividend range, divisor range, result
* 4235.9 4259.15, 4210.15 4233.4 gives 1.08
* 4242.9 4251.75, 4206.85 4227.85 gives 1.07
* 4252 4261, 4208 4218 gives 1.07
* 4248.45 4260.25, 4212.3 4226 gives 1.04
